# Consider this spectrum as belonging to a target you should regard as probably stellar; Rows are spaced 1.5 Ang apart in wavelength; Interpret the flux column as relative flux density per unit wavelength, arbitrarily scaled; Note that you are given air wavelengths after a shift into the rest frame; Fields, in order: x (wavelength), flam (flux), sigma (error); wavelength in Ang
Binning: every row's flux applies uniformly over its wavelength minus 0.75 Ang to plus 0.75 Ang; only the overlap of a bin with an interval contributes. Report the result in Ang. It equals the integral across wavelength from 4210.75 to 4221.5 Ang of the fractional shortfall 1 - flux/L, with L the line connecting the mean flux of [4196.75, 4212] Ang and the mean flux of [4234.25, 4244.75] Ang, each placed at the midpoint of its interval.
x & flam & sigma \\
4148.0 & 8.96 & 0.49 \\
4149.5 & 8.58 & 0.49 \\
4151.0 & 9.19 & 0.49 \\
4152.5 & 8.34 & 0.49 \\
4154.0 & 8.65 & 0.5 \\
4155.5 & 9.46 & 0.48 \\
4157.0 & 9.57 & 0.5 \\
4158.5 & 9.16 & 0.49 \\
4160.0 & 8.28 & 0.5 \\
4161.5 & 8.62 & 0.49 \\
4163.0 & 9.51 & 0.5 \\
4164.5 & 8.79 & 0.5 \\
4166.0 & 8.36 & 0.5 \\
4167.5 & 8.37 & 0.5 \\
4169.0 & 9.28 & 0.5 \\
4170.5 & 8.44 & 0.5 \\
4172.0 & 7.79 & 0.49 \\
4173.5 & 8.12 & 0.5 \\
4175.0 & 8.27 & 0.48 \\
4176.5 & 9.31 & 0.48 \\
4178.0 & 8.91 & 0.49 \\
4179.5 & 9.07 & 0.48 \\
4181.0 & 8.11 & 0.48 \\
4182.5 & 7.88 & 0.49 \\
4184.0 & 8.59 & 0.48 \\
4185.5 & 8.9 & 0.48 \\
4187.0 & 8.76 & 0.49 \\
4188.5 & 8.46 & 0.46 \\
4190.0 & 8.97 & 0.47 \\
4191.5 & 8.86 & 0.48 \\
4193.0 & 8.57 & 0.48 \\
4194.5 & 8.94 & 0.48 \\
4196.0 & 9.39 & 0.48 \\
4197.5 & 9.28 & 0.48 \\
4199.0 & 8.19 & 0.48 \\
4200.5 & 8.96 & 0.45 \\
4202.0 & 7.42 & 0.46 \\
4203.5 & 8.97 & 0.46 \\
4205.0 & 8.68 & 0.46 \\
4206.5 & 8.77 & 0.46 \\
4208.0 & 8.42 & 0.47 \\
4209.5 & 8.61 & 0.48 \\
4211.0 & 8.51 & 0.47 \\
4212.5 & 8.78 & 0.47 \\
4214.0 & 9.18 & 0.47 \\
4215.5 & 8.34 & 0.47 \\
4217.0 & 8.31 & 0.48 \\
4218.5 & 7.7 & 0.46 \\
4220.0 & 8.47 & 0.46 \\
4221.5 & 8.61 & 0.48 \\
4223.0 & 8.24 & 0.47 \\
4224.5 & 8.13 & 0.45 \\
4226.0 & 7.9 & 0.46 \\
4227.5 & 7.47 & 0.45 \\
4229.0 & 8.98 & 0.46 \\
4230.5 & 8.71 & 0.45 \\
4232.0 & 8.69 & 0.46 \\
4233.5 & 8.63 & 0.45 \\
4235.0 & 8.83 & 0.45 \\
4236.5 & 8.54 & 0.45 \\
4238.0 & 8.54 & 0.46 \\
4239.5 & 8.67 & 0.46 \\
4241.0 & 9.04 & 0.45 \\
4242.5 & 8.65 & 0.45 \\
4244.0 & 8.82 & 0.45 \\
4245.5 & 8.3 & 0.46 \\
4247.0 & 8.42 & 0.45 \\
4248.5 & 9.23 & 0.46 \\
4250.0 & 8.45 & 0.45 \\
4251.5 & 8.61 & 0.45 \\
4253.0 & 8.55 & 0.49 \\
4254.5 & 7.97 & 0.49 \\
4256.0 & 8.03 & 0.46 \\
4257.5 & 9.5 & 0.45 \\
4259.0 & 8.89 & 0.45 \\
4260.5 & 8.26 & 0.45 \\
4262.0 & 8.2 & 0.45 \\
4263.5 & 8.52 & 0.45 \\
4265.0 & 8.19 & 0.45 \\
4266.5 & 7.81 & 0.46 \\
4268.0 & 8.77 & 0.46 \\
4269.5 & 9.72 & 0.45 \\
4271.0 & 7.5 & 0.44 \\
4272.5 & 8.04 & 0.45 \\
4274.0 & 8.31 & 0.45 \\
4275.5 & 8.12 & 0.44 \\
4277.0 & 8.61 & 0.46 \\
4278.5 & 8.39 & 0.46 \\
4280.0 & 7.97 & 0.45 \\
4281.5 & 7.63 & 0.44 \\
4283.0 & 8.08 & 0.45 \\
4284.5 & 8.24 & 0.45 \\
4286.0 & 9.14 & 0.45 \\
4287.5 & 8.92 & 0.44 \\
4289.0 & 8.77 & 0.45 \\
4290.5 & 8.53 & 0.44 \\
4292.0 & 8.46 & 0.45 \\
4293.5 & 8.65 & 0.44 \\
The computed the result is 0.19 Ang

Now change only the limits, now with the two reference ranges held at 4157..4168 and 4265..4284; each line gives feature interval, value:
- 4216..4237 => 0.3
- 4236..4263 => -0.7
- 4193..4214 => -0.3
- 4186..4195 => -0.1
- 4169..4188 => 0.4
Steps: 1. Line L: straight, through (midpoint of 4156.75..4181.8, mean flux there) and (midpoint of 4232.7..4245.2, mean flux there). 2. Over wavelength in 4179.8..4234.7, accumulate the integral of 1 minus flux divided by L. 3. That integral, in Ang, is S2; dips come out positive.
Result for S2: 0.9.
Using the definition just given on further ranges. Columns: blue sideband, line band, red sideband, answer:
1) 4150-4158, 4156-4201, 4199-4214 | 0.5 Ang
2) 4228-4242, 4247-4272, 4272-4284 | -0.3 Ang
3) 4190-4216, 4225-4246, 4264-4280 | -0.1 Ang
